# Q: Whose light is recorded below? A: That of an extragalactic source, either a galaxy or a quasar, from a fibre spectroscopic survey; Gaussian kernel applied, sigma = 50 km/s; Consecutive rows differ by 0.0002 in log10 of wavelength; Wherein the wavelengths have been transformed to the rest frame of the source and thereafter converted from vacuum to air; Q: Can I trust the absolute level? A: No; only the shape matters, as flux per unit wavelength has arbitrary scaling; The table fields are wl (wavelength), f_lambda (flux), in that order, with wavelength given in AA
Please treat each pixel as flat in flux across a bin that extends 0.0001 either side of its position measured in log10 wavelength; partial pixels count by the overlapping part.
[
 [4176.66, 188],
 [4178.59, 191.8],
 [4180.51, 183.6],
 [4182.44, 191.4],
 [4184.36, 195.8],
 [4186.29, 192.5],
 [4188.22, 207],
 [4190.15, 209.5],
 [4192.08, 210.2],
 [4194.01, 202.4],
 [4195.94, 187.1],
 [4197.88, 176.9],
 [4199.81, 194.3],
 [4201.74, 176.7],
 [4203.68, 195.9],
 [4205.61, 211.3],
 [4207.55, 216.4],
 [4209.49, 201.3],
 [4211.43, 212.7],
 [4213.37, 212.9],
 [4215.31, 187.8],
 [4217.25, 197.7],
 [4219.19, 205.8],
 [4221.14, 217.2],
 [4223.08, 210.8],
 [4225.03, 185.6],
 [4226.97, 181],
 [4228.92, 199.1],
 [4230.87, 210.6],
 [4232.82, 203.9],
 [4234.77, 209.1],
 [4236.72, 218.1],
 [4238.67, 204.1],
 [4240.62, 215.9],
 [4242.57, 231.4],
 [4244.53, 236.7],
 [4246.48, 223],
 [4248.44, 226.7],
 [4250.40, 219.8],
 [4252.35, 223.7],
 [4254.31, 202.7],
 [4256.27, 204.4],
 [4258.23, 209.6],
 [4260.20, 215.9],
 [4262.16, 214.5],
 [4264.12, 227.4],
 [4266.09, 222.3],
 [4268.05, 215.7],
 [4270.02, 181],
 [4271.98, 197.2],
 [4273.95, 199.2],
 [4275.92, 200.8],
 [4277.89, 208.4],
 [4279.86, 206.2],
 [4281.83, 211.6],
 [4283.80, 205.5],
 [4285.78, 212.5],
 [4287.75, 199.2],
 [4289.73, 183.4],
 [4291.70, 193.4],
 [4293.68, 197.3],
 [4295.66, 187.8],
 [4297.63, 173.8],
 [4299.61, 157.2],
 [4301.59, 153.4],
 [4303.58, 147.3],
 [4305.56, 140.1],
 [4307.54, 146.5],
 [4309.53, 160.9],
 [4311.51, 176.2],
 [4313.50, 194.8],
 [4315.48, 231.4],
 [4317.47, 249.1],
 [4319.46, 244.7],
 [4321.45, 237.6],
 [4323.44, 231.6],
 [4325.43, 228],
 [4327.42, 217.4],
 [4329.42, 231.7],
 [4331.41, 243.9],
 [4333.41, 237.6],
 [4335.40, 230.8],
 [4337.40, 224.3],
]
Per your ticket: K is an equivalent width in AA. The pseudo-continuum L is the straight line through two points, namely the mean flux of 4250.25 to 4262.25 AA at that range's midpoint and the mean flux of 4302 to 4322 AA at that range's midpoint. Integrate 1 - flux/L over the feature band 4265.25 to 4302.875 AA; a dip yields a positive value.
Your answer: 1.3 AA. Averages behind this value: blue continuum 212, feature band 195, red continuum 191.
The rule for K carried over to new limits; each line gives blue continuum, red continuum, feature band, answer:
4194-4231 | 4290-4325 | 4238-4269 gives -3.7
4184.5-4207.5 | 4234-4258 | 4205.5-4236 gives 0.5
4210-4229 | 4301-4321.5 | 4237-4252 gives -1.9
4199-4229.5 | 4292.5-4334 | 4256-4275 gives -0.9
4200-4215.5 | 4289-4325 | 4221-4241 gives -0.5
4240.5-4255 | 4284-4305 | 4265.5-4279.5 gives -0.2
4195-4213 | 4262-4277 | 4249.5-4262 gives -0.5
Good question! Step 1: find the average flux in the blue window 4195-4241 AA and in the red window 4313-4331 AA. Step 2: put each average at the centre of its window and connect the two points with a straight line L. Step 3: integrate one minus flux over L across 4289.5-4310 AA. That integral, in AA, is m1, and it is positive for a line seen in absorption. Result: 5.3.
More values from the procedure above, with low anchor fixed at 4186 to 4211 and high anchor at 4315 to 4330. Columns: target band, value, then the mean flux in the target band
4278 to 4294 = 1.6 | 202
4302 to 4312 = 3.3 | 153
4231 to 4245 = -0.4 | 216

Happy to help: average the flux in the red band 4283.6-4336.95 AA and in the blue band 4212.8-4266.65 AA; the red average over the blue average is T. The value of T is 1.0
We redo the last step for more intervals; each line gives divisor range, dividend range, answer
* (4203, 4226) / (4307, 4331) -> 1.05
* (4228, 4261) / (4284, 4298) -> 0.90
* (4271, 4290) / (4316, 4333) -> 1.16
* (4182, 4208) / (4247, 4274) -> 1.07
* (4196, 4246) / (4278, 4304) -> 0.92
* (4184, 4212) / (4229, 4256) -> 1.09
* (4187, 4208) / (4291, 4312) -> 0.84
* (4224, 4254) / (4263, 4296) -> 0.96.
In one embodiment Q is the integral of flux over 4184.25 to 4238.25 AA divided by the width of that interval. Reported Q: 201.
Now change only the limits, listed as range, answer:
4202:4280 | 209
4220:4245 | 209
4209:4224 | 206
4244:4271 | 216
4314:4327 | 235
